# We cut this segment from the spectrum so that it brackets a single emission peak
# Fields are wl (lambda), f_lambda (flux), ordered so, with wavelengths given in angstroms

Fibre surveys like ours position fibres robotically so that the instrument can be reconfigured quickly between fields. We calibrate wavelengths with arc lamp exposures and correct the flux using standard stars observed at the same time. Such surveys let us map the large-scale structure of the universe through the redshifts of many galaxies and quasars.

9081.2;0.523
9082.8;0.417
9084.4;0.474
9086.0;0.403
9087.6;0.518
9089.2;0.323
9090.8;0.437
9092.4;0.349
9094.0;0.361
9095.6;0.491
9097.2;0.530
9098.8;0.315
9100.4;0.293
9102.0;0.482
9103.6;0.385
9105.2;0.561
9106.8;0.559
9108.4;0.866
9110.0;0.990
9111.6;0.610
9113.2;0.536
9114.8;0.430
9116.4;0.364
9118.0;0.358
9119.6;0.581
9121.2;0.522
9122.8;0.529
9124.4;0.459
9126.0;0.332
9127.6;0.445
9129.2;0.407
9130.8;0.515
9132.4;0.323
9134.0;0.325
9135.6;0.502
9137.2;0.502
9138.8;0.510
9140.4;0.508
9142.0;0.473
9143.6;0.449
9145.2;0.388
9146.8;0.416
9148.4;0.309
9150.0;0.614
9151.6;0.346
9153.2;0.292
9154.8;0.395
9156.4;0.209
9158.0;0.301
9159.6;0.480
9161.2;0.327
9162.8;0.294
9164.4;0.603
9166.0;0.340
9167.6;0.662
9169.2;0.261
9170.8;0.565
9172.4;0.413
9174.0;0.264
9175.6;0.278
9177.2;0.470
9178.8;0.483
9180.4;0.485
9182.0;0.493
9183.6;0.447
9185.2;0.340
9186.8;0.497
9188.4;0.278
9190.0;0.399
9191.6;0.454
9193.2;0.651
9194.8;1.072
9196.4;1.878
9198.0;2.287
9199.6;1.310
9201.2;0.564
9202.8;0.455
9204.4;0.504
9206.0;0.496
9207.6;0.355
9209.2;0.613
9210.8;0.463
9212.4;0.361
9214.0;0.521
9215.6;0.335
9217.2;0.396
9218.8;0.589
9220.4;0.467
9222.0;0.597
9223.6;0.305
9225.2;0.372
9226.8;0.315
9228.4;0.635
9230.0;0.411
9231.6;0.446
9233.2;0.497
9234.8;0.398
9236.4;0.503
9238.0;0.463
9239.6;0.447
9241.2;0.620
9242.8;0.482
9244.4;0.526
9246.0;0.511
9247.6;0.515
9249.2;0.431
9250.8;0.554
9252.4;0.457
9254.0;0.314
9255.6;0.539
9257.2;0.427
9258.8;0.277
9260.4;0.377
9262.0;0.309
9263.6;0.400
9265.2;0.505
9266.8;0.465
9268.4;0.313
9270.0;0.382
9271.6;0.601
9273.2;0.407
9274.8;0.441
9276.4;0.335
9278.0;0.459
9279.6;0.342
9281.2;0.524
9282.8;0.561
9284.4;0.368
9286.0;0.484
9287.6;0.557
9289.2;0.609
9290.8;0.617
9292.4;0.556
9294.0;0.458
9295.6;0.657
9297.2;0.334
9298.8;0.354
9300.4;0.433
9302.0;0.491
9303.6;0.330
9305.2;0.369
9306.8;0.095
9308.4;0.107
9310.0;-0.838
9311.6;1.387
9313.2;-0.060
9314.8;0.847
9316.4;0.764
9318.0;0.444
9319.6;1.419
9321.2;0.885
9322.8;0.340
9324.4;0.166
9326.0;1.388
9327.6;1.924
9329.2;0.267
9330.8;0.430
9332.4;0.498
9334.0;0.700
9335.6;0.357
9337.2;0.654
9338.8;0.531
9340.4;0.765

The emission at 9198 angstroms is [O III]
